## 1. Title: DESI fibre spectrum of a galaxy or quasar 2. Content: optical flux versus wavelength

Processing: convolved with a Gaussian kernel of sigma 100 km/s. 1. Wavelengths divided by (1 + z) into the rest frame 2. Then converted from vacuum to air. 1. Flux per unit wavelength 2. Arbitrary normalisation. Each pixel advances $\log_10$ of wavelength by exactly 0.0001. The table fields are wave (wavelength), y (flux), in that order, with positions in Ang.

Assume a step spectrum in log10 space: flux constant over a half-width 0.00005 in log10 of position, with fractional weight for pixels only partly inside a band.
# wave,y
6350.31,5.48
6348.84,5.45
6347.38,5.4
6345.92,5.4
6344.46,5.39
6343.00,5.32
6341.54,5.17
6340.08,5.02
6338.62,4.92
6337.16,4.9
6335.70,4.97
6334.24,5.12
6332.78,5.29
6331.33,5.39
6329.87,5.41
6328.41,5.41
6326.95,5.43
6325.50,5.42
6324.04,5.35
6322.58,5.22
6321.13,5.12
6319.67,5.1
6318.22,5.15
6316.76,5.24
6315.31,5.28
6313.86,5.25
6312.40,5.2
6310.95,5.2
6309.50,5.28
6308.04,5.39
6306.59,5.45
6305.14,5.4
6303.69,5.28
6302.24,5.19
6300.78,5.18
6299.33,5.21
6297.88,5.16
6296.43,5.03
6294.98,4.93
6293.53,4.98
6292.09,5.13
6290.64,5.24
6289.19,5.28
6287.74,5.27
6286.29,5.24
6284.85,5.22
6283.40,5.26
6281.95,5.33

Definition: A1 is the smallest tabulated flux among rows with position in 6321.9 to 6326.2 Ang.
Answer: 5.22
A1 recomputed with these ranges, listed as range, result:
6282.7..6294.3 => 4.98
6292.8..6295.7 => 4.93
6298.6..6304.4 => 5.18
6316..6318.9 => 5.15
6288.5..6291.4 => 5.24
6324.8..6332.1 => 5.39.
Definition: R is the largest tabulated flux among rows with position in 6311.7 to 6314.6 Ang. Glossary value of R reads 5.25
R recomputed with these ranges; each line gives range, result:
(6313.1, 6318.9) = 5.28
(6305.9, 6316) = 5.45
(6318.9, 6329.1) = 5.43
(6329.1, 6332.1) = 5.41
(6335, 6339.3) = 4.97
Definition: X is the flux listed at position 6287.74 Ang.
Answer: 5.27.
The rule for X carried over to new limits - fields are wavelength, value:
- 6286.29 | 5.24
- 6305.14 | 5.4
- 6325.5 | 5.42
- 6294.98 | 4.93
